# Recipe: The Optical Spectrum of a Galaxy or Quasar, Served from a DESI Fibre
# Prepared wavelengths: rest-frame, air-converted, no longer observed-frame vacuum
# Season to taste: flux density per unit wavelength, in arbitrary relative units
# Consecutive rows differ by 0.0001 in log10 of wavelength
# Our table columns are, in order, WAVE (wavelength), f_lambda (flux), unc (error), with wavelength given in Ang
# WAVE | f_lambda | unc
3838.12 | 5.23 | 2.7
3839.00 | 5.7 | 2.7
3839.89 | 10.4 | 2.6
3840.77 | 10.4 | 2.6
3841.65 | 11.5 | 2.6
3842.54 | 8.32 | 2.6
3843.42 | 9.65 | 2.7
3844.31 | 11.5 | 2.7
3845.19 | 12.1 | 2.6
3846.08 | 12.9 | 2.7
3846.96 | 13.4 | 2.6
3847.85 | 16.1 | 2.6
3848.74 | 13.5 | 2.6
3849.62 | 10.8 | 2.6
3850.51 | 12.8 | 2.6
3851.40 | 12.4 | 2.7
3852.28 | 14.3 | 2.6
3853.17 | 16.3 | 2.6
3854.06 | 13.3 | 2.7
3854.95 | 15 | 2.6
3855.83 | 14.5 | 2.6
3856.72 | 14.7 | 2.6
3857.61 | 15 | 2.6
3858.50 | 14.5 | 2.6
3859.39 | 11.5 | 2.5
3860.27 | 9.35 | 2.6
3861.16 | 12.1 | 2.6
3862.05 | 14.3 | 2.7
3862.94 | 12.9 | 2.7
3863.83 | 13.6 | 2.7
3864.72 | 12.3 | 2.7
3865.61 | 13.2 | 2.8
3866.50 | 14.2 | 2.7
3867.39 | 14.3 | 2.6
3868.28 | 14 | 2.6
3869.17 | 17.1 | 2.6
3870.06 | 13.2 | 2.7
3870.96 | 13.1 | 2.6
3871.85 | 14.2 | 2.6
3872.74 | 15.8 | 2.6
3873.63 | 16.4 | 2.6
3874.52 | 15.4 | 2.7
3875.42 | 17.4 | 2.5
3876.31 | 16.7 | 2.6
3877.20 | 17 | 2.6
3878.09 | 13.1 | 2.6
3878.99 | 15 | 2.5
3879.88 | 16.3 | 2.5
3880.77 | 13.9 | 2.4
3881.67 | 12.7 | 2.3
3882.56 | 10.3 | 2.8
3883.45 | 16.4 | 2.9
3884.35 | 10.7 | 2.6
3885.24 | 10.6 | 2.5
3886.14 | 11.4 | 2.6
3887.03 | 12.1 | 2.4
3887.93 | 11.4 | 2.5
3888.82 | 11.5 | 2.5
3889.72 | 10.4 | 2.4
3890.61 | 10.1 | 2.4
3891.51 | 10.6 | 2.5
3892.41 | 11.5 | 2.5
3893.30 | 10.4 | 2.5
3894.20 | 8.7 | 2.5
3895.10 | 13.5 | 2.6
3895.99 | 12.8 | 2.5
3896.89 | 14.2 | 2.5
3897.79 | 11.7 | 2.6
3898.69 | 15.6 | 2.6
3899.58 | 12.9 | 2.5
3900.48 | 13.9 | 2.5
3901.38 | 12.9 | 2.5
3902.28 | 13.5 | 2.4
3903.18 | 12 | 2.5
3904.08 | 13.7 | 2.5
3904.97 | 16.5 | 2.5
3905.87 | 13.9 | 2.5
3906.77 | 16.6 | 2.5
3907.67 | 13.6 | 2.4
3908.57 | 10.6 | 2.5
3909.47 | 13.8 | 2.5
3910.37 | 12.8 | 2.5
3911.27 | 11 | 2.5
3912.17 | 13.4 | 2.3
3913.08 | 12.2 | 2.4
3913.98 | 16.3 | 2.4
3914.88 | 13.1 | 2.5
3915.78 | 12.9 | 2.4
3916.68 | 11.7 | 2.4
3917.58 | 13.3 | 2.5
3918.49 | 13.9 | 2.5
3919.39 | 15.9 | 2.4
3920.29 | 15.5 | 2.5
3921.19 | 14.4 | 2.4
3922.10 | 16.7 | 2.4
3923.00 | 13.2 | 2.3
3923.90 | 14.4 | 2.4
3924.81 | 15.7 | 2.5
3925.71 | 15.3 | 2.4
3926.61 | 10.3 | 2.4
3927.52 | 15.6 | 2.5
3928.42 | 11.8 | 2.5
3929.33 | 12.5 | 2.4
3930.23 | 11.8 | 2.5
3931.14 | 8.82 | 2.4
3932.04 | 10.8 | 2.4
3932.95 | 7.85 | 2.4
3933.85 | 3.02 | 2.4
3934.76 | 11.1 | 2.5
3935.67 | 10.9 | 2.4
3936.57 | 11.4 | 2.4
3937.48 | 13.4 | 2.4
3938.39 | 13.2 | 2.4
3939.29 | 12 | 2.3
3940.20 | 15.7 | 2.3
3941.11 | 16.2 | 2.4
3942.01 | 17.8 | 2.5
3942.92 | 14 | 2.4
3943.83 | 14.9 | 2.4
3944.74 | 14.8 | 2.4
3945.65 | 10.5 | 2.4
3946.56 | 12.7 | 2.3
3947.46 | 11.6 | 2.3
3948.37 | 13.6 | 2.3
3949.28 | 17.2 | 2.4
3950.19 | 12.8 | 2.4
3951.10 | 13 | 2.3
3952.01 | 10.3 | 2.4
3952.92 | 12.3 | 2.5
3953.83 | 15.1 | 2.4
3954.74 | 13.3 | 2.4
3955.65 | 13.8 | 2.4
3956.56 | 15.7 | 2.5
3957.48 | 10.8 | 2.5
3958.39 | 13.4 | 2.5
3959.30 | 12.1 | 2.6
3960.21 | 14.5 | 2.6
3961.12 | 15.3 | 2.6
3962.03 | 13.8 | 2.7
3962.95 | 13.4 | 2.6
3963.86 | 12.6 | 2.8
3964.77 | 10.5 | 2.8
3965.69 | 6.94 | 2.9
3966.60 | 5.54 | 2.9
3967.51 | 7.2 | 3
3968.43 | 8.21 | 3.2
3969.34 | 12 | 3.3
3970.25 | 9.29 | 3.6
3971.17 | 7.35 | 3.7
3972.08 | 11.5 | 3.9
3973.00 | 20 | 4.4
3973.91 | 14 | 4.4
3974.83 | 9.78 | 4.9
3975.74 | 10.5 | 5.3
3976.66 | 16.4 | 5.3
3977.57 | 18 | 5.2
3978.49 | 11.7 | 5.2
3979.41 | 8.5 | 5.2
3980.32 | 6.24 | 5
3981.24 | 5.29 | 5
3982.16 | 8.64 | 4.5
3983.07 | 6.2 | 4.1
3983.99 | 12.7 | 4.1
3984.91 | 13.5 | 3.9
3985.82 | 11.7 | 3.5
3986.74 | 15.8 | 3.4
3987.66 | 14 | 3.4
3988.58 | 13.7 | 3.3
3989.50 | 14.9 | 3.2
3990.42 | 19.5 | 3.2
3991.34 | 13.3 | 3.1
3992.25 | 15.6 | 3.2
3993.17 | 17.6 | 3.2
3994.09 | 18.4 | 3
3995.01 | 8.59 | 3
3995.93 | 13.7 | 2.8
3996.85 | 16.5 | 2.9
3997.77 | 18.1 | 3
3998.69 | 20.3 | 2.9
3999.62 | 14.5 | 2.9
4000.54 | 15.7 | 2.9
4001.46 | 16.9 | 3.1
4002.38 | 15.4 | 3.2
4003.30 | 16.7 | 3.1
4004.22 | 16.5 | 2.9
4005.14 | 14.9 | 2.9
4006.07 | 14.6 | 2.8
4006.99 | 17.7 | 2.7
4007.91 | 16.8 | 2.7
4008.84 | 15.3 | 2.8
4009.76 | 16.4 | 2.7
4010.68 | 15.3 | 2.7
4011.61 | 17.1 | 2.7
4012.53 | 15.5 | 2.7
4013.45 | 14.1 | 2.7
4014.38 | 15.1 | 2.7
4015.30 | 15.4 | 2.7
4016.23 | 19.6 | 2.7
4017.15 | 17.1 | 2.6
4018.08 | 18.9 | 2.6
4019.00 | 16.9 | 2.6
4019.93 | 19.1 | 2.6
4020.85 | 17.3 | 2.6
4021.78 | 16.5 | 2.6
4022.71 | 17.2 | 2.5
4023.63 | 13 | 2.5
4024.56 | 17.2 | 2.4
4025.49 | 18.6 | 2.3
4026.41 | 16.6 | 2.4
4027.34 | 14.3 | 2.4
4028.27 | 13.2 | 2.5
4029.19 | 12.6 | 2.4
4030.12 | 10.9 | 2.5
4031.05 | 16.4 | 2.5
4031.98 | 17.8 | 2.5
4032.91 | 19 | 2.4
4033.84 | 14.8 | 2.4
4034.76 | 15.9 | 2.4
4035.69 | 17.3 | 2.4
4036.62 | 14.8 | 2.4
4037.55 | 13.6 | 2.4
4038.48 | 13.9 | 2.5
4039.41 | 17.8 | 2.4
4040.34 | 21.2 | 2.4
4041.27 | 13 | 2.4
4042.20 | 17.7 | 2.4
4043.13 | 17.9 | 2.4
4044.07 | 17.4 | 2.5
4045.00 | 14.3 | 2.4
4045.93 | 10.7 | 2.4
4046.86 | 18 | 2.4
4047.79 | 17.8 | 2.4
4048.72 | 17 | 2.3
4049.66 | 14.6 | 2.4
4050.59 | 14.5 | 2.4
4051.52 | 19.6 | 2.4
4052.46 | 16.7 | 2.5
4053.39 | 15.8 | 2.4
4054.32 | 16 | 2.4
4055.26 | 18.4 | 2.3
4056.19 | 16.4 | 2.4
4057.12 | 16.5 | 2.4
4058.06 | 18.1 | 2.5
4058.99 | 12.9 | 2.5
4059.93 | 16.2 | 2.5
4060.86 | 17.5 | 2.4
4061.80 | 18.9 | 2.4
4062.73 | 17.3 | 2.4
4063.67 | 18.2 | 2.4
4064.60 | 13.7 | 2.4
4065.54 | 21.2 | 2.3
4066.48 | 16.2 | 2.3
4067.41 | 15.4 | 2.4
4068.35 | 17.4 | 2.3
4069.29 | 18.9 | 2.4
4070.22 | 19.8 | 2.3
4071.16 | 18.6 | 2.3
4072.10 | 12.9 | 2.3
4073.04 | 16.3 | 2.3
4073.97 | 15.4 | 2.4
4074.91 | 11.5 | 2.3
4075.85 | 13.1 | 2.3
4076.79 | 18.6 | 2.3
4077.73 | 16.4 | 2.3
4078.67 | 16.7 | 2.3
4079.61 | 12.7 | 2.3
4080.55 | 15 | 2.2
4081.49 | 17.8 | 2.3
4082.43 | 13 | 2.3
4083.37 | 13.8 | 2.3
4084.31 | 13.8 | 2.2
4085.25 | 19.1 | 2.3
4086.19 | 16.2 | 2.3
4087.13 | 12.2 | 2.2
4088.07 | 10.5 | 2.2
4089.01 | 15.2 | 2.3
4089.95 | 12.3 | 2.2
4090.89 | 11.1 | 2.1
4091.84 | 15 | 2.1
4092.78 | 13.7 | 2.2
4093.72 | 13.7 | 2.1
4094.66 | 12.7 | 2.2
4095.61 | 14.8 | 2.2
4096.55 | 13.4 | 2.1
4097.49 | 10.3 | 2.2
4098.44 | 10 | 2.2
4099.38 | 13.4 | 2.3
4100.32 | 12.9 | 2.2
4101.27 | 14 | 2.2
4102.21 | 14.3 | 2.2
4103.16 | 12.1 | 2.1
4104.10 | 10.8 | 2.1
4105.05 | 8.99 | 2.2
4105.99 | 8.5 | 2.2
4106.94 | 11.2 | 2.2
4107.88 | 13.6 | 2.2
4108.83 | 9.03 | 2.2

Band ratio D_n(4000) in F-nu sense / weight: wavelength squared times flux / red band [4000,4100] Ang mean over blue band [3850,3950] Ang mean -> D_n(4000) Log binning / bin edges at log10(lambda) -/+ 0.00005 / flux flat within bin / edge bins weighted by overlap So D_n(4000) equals 1.28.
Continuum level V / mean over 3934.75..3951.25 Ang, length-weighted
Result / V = 13.6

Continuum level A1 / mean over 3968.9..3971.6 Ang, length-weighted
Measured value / 9.55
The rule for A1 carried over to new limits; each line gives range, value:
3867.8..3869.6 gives 15.5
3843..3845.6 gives 11.1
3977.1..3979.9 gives 12.7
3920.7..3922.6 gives 15.5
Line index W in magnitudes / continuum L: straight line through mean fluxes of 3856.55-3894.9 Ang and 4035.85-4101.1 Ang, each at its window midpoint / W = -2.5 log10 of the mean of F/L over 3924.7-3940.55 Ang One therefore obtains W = 0.19 mag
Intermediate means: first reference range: 13.2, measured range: 11.6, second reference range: 15.5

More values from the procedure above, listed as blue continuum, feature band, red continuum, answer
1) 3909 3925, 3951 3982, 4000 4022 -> 0.29 mag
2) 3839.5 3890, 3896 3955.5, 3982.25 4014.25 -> 0.08 mag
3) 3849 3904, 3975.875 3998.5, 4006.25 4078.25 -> 0.15 mag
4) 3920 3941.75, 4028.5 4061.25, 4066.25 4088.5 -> -0.09 mag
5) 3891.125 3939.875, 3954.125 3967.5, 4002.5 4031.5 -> 0.17 mag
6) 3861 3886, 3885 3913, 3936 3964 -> 0.12 mag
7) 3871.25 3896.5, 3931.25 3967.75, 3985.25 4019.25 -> 0.18 mag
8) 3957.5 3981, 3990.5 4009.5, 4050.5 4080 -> -0.21 mag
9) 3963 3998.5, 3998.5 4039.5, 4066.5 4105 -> -0.23 mag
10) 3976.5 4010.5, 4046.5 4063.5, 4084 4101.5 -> -0.22 mag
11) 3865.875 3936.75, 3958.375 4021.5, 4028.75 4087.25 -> 0.07 mag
